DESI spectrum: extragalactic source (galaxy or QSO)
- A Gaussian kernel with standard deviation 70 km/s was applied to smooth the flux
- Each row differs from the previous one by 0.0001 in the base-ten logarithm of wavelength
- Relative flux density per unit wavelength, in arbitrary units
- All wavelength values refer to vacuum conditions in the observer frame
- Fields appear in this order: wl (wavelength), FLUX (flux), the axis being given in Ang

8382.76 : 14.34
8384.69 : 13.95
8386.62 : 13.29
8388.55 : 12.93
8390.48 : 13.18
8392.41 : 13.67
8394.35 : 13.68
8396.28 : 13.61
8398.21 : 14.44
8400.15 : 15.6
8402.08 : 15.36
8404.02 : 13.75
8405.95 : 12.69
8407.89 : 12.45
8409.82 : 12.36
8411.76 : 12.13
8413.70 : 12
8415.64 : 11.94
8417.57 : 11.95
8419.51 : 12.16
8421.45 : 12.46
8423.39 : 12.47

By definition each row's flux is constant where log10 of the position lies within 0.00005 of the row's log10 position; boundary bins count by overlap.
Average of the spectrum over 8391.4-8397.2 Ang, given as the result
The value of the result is 13.6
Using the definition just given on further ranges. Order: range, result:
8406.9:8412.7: 12.3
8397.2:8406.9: 14.4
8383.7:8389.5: 13.4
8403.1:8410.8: 12.8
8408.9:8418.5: 12.1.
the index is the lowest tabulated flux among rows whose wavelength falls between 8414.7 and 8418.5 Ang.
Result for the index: 11.94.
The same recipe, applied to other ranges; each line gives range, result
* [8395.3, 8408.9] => 12.45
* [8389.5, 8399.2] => 13.18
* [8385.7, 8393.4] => 12.93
